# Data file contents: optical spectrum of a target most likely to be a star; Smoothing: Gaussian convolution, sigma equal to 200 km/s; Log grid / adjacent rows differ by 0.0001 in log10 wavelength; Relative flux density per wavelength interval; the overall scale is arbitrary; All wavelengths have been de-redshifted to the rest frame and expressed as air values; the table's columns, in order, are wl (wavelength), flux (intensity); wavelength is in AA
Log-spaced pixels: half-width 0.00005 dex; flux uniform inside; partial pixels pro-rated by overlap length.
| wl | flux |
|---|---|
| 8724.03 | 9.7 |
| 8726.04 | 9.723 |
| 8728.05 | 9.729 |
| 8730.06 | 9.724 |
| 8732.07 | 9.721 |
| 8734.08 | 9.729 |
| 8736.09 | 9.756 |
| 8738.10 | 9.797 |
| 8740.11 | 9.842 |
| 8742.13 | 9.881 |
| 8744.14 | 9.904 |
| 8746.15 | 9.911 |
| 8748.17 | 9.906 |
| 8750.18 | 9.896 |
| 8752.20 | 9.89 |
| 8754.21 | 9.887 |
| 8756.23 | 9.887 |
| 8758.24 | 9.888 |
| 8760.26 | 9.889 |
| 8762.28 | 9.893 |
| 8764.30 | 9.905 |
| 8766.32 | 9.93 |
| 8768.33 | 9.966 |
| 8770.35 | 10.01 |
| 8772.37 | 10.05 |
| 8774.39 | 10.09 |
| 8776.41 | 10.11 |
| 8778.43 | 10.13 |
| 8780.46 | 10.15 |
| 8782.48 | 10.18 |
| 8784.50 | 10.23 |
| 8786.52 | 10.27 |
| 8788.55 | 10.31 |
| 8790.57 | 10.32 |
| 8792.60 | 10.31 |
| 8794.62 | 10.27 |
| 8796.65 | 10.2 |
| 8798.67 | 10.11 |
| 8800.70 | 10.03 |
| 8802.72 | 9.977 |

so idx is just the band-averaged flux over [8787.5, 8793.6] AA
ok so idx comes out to 10.3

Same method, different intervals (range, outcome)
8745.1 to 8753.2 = 9.9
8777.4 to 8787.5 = 10.2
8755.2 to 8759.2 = 9.89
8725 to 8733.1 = 9.72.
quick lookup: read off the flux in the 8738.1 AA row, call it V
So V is 9.797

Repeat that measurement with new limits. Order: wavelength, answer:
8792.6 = 10.31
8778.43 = 10.13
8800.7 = 10.03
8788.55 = 10.31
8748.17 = 9.906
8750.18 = 9.896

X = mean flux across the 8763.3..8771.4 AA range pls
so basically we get 9.96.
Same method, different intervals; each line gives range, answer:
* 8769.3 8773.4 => 10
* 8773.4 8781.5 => 10.1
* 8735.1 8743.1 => 9.81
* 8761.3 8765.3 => 9.89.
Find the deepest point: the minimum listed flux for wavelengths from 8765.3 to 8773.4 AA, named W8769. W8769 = 9.93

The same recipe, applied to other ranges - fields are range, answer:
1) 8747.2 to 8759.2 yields 9.887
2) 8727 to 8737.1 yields 9.721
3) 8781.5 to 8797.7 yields 10.18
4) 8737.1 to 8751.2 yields 9.797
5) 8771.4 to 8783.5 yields 10.05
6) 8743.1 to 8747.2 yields 9.904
